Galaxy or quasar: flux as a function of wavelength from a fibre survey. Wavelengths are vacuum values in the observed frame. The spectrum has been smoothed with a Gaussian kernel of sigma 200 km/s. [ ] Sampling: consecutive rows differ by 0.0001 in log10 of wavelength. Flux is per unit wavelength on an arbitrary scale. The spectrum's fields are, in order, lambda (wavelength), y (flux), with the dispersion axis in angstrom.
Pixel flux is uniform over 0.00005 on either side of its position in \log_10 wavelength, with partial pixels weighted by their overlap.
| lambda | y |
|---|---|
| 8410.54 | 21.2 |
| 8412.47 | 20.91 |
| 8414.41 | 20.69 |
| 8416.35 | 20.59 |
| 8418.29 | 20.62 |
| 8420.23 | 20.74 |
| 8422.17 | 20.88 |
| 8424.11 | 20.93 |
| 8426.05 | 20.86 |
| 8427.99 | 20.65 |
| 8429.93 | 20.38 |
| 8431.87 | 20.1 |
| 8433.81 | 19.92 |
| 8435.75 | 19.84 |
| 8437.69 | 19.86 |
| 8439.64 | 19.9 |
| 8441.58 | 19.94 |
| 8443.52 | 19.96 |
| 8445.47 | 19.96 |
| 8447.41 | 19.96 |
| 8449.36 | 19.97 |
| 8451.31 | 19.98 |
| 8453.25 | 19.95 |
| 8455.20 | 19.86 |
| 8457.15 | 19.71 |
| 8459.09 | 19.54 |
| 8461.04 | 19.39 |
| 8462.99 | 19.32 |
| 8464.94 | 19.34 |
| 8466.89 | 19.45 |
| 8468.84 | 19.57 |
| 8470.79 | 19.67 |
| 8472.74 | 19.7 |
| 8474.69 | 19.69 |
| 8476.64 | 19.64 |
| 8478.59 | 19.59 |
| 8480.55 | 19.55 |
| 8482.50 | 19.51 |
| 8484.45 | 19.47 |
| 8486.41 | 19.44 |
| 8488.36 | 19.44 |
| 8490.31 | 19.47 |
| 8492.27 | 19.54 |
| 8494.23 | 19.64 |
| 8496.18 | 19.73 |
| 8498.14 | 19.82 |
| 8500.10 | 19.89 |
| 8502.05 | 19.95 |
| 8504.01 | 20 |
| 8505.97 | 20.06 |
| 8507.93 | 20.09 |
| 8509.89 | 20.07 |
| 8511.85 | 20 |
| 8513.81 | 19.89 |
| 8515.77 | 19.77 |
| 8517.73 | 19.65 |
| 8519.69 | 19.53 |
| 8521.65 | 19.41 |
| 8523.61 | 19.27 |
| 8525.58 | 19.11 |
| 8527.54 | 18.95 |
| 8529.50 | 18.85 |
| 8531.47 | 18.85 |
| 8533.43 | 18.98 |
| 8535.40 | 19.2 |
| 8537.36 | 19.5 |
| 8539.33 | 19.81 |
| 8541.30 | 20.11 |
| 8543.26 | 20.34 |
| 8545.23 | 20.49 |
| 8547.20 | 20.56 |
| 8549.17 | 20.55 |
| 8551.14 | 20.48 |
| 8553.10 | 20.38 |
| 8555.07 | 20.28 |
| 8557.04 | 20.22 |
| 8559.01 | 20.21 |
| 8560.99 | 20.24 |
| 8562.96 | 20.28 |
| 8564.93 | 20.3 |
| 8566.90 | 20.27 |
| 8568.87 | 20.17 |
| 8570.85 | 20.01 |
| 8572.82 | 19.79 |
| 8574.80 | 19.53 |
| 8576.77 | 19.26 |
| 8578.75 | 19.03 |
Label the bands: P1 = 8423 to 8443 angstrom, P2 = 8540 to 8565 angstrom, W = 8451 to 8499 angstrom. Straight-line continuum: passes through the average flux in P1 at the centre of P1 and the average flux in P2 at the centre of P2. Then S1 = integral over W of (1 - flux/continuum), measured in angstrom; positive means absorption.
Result 1.6 angstrom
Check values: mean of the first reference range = 20.2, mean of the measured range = 19.6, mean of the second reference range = 20.3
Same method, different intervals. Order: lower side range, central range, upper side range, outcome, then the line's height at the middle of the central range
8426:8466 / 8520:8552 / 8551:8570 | 0.87 angstrom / 20.2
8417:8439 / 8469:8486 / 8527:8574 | 0.54 angstrom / 20.2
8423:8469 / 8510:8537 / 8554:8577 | 0.88 angstrom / 20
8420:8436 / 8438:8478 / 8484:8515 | 0.94 angstrom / 20.2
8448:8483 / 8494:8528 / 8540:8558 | 0.53 angstrom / 20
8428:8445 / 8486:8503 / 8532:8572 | 0.34 angstrom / 20.1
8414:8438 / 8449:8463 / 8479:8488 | 0.16 angstrom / 20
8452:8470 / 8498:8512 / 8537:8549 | -0.06 angstrom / 19.9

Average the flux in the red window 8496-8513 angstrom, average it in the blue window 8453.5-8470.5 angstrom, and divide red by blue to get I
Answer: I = 1.02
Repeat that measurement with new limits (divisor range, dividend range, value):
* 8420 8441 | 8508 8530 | 0.96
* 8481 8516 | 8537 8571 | 1.02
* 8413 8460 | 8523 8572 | 0.98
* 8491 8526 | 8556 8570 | 1.02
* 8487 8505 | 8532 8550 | 1.01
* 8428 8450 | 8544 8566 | 1.02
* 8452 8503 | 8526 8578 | 1.01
